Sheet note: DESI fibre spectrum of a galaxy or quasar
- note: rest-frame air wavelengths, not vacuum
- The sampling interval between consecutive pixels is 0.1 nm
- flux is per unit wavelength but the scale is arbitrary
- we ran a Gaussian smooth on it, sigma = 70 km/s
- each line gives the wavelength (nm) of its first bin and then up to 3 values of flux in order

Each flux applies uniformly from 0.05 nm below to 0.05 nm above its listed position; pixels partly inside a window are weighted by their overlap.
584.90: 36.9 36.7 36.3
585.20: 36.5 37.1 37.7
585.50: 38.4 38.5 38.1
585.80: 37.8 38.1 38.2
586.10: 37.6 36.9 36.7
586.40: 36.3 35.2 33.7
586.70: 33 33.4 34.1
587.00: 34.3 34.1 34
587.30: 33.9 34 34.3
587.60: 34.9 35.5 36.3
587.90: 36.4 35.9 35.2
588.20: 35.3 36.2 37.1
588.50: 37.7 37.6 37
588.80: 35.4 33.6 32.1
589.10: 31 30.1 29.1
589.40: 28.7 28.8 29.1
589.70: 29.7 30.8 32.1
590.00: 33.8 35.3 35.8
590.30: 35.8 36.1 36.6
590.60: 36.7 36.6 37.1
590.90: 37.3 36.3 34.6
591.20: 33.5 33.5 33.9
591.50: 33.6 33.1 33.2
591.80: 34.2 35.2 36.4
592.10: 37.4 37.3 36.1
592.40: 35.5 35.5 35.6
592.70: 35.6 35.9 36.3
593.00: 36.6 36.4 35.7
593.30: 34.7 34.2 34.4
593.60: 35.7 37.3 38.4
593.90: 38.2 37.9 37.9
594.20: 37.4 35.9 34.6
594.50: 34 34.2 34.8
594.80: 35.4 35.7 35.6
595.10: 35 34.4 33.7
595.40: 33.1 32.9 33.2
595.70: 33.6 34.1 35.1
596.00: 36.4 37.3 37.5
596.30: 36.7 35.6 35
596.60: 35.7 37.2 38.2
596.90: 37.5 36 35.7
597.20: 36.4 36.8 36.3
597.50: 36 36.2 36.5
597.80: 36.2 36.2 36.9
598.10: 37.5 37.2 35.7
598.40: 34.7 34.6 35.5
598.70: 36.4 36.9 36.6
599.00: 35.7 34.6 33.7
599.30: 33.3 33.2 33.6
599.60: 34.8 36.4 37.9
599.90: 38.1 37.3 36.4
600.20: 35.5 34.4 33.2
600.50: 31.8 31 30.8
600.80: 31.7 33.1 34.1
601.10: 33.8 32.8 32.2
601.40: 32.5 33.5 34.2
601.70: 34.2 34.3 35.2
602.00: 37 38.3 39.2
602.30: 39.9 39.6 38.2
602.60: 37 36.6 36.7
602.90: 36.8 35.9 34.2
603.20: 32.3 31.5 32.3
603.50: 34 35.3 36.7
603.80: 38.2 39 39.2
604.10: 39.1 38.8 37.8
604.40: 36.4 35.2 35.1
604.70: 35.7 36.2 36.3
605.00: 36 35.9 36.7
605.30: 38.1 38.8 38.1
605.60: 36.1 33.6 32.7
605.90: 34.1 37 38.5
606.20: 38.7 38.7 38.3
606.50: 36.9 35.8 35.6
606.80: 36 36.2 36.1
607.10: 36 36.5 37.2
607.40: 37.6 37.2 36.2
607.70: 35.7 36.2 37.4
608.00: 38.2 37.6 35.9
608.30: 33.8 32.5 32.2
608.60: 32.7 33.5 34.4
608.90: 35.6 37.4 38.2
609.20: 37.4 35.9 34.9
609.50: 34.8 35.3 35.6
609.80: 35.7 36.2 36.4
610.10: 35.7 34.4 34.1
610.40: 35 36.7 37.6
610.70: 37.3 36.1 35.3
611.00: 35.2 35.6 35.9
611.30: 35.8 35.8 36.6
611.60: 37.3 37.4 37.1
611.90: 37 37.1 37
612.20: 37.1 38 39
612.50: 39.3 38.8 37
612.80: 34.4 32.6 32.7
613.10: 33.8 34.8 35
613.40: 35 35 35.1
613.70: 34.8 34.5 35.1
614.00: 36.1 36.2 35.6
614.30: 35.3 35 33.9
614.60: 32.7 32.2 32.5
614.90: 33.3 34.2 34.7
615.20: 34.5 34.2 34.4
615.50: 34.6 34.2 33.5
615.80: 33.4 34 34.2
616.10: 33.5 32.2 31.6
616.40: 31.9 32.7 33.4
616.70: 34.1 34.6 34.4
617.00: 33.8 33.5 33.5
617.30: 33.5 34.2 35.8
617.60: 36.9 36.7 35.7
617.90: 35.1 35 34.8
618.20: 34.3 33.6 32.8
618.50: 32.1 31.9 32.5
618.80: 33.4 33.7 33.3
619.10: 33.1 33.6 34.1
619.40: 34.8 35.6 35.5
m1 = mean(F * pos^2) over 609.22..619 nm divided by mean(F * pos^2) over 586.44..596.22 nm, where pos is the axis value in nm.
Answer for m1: 1.08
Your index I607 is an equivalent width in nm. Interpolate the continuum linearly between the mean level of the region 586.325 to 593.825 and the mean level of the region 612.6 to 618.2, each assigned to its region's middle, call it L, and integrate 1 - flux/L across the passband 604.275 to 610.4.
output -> -0.283 nm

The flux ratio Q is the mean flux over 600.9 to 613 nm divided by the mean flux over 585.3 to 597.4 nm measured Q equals 1.0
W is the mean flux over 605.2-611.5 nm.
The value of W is 36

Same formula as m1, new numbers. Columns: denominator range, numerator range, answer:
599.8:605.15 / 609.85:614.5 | 1.04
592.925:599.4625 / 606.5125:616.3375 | 1.04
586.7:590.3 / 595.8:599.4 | 1.10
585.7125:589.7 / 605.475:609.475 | 1.11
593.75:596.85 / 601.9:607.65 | 1.06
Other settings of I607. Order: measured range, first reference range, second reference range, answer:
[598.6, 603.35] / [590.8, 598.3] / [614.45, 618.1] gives 0.02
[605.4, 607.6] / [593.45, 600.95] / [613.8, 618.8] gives -0.11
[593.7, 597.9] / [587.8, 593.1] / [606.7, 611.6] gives -0.10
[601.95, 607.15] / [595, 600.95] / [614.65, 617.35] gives -0.29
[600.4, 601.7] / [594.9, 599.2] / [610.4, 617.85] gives 0.11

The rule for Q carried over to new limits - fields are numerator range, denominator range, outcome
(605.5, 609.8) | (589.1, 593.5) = 1.05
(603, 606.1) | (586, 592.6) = 1.04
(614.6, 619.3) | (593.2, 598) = 0.94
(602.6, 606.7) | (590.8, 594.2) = 1.02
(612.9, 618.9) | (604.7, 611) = 0.95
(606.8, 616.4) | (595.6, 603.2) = 1.00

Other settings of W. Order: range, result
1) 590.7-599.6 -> 35.6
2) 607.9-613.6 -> 35.8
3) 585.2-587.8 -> 35.9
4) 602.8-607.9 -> 36.3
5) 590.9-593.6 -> 35.2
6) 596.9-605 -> 35.6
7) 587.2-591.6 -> 34.3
